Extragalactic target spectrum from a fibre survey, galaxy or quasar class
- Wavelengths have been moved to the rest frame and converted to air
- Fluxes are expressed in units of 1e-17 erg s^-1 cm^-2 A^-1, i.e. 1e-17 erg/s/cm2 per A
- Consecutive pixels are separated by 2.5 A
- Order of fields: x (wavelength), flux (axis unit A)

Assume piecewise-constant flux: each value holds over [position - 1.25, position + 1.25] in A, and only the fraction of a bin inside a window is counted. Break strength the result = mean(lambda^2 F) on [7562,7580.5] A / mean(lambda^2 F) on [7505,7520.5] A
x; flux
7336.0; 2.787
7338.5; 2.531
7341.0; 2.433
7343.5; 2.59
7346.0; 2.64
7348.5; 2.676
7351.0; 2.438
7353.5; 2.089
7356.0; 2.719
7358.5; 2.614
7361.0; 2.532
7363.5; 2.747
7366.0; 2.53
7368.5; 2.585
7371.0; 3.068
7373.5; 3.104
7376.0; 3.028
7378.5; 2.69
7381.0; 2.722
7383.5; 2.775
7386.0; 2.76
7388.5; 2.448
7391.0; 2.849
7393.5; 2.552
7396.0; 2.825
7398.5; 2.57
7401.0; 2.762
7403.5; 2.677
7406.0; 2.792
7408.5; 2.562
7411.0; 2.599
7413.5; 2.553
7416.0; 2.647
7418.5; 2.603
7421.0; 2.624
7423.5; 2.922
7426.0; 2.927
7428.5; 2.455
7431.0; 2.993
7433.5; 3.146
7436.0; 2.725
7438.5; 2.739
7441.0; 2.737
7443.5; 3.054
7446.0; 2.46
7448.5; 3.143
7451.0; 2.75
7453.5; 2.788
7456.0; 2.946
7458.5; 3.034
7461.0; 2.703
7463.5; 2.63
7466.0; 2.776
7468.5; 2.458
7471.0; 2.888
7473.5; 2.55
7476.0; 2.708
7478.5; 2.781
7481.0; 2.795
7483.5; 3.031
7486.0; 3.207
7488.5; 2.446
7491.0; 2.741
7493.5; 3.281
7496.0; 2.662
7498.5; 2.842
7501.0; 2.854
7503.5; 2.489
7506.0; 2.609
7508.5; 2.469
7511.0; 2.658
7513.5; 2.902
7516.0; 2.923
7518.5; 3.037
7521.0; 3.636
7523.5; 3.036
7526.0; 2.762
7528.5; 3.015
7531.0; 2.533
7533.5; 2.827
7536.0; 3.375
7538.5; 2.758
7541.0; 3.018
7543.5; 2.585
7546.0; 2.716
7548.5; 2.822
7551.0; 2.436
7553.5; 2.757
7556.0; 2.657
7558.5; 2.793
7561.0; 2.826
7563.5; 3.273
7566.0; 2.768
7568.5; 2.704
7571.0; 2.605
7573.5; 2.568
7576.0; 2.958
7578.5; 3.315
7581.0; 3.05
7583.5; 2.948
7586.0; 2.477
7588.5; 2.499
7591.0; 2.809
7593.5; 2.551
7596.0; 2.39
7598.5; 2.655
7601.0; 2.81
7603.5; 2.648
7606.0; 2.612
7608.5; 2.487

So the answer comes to 1.0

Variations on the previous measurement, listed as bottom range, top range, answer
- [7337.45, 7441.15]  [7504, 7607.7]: 1.09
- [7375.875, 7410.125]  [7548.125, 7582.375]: 1.09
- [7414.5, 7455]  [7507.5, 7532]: 1.06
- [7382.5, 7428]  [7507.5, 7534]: 1.11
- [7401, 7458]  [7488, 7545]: 1.05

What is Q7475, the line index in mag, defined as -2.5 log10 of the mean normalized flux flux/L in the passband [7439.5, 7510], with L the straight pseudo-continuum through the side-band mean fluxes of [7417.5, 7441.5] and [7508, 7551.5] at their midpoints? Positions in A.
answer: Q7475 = 0.02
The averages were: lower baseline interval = 2.79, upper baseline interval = 2.88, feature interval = 2.78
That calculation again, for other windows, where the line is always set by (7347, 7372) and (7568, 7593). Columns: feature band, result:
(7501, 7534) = -0.04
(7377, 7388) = -0.04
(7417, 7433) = -0.05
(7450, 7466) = -0.05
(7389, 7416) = -0.01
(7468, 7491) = -0.03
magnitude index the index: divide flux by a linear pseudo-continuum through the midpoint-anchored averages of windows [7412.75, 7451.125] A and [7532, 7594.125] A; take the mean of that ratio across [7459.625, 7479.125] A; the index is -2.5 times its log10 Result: 0.04 mag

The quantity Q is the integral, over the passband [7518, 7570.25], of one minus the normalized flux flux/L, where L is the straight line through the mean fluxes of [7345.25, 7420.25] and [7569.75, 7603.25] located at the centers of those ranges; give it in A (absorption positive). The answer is -2.76 A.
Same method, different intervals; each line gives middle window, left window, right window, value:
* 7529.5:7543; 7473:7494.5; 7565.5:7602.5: -0.5 A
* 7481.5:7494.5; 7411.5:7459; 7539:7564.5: -0.6 A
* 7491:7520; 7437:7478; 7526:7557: -0.2 A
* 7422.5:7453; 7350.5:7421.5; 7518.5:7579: -1.1 A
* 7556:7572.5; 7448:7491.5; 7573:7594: 0.0 A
